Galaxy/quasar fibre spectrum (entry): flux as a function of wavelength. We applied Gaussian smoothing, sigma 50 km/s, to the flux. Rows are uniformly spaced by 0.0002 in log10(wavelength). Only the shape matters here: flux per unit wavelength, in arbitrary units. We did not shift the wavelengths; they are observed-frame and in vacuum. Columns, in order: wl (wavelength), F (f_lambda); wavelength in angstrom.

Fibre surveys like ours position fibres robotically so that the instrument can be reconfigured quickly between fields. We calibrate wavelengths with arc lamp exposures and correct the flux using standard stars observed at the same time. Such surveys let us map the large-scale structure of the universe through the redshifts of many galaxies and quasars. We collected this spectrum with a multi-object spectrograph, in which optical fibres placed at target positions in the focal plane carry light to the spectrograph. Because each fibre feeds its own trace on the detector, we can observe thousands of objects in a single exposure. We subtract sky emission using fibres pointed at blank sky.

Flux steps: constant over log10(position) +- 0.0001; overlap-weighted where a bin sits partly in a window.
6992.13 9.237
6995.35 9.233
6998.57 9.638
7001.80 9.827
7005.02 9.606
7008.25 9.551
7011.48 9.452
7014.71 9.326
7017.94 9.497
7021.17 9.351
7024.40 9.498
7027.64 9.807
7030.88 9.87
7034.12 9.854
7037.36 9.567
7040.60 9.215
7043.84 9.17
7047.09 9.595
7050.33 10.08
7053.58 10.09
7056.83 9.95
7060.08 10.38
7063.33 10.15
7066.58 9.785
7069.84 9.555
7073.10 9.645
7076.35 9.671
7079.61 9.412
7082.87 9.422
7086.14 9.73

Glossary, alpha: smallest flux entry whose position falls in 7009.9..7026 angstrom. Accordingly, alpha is 9.326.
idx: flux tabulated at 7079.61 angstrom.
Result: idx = 9.412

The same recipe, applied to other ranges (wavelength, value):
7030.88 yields 9.87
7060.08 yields 10.38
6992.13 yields 9.237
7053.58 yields 10.09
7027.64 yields 9.807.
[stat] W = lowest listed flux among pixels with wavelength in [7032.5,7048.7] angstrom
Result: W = 9.17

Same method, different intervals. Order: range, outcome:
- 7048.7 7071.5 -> 9.555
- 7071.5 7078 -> 9.645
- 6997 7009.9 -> 9.551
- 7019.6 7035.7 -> 9.351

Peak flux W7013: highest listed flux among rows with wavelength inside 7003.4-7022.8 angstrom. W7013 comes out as 9.606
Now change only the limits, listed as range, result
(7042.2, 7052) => 10.08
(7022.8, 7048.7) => 9.87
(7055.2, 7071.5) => 10.38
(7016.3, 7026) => 9.498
